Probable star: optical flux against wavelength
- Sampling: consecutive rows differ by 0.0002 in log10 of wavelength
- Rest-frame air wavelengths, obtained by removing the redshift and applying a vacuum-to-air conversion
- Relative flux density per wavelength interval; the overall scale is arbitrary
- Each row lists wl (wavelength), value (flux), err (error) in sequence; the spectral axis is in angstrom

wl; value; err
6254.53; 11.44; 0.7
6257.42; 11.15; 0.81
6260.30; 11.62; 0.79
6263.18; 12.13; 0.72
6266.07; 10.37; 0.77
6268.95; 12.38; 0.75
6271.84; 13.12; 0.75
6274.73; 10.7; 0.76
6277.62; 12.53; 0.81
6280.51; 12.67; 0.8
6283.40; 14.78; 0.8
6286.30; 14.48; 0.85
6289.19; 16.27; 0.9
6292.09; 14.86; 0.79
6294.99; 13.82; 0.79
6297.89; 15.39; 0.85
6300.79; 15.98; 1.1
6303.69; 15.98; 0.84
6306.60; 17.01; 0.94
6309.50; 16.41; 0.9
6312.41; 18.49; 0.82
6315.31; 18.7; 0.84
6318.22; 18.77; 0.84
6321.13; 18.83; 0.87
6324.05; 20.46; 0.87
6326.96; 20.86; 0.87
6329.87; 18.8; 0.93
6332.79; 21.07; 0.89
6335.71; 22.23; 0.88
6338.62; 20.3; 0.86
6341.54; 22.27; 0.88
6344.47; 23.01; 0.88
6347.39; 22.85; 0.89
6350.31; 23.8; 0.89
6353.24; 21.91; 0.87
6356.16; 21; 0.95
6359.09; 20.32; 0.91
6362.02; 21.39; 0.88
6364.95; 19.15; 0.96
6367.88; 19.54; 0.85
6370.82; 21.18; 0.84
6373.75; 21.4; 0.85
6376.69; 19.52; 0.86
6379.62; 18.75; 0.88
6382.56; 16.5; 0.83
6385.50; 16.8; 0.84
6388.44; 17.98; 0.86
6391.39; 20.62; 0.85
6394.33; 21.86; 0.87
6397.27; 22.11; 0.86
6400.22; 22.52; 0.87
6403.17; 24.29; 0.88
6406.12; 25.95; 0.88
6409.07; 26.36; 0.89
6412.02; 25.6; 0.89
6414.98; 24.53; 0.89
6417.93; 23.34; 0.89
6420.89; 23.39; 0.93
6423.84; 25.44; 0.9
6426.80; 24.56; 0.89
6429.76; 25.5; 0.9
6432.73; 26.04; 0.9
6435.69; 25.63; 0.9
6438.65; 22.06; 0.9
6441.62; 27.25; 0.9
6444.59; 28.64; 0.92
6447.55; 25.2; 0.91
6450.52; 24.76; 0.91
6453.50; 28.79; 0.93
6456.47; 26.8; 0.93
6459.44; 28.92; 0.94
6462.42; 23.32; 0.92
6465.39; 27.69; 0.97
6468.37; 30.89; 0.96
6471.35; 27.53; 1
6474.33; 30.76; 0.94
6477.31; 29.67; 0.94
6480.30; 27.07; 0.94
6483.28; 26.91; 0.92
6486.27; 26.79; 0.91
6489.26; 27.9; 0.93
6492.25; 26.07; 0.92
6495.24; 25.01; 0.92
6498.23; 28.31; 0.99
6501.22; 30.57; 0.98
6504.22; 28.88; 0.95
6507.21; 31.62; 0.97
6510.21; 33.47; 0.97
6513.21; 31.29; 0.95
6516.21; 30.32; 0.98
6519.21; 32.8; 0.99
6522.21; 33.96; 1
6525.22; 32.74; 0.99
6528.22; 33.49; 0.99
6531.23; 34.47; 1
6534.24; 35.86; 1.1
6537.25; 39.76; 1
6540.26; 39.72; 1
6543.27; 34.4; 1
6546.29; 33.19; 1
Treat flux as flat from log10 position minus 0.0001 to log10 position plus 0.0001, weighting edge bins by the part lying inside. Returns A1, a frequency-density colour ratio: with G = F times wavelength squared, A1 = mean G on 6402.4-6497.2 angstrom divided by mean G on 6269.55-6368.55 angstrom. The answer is 1.51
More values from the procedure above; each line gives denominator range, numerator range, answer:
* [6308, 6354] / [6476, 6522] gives 1.50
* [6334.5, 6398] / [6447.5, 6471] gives 1.36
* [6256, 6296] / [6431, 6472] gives 2.18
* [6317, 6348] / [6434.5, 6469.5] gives 1.33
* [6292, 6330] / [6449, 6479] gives 1.67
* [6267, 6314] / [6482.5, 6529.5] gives 2.19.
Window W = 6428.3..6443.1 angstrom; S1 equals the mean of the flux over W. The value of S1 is 25.3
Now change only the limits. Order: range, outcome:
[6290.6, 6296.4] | 14.3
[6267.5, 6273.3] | 12.7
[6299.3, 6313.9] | 16.8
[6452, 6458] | 27.8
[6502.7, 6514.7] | 31.3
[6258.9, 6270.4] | 11.6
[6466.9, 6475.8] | 29.7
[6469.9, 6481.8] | 28.8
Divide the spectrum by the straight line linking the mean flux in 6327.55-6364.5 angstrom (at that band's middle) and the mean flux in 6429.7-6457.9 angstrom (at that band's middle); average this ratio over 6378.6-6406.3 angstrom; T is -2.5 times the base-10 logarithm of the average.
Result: 0.16 mag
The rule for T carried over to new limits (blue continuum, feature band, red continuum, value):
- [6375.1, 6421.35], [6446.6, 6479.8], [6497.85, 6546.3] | 0.01 mag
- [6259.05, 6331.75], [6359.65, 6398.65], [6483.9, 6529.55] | 0.08 mag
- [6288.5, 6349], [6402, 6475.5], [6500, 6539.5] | 0.05 mag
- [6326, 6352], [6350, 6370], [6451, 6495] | 0.09 mag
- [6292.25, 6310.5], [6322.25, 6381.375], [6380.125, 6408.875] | -0.13 mag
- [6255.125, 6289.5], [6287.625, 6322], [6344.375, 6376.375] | -0.06 mag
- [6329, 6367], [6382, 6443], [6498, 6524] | 0.09 mag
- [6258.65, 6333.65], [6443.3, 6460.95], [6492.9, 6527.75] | -0.02 mag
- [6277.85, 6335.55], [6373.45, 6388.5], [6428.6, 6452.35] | 0.19 mag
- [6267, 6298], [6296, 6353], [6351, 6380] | -0.14 mag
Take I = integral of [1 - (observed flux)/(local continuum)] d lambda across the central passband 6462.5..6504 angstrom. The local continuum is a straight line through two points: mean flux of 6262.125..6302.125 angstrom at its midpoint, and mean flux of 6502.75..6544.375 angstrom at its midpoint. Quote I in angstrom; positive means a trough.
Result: 3.3 angstrom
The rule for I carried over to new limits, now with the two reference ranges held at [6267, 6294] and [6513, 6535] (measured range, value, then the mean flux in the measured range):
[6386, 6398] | 1.20 angstrom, 20.2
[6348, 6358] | -1.50 angstrom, 22.2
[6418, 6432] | 0.27 angstrom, 24.6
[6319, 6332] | -2.01 angstrom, 19.7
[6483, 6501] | 2.04 angstrom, 27.1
